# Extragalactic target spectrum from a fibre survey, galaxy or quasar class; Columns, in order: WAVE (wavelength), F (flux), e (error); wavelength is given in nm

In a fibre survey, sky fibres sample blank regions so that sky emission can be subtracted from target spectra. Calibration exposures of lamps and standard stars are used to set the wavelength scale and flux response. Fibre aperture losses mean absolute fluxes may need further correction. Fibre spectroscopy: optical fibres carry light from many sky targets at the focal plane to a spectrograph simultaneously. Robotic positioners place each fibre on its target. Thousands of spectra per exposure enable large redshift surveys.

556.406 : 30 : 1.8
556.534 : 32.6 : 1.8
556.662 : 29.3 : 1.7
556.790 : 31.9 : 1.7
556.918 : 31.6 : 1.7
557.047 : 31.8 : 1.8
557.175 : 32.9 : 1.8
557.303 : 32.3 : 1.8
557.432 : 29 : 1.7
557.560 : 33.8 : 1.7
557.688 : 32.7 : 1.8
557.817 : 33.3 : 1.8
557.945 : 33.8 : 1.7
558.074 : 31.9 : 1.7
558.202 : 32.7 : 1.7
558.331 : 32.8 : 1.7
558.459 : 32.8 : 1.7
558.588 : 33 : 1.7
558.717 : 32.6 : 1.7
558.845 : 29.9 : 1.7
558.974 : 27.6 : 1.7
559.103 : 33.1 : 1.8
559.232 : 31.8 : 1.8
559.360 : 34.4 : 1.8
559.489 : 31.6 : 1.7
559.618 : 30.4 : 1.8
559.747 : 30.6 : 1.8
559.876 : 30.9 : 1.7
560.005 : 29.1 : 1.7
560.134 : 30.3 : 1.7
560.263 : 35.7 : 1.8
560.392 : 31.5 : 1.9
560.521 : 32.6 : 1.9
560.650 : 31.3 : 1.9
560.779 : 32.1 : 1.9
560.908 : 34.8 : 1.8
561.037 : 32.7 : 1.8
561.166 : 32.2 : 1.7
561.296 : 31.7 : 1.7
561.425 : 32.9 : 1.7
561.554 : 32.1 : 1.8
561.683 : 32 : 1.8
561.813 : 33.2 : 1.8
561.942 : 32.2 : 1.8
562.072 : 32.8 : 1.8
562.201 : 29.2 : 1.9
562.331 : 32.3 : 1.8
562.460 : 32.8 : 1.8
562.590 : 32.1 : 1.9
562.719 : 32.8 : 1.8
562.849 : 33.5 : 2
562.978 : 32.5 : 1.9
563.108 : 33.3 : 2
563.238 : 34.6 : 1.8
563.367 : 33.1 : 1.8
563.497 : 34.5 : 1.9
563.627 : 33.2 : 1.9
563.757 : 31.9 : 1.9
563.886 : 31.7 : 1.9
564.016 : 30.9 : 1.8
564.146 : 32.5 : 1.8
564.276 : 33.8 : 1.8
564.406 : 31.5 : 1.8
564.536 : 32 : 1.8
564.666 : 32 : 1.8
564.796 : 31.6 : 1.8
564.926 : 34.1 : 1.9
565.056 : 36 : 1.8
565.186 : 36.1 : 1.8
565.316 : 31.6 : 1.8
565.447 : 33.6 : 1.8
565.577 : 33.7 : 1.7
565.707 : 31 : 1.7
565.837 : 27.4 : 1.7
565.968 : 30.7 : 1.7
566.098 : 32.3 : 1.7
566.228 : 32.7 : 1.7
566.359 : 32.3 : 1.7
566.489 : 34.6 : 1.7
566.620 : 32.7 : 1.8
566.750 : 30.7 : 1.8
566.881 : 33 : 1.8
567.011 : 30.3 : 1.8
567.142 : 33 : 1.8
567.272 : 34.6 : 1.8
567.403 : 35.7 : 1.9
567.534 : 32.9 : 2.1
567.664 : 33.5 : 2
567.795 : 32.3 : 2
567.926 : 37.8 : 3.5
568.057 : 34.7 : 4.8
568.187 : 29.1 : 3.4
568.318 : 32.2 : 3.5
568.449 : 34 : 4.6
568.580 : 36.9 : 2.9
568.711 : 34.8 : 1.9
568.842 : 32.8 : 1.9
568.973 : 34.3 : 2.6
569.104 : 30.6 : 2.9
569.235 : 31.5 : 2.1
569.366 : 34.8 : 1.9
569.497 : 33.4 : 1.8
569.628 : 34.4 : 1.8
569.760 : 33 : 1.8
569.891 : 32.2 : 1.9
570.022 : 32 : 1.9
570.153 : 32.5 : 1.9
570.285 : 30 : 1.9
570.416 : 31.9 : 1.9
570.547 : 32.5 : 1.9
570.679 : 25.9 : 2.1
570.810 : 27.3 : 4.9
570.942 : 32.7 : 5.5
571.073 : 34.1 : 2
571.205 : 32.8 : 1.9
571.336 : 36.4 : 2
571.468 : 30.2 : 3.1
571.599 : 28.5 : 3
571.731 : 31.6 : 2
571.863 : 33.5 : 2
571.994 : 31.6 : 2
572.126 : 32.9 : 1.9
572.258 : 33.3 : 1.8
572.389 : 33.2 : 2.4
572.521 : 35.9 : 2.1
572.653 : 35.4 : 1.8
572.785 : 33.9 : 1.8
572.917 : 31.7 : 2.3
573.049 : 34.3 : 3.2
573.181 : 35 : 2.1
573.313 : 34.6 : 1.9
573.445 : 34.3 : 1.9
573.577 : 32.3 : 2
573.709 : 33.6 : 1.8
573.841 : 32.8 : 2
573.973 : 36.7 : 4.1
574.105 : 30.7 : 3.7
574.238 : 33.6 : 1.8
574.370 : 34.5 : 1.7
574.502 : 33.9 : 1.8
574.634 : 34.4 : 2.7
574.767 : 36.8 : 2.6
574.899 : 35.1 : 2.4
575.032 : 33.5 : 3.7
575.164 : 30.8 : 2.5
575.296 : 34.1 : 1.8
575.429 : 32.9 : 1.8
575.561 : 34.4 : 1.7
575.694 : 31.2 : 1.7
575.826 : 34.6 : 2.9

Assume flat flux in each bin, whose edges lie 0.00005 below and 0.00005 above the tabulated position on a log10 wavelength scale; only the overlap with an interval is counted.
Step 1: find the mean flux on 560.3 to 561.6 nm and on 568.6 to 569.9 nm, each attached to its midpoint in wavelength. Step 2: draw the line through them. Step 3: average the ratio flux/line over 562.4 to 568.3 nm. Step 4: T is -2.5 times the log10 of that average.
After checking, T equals 0.00 mag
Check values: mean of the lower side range 32.5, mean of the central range 32.8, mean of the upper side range 33.3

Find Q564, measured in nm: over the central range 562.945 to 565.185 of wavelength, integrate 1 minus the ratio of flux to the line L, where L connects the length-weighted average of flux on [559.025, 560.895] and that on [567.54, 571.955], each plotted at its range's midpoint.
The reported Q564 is -0.06 nm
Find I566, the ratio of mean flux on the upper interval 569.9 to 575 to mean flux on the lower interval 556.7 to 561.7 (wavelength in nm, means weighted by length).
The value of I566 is 1.0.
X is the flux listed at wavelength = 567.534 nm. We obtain 32.9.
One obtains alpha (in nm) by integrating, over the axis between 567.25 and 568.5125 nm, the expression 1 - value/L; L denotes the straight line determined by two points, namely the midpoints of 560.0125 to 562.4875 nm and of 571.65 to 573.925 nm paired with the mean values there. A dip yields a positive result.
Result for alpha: -0.03 nm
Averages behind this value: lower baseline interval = 32.3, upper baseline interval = 33.5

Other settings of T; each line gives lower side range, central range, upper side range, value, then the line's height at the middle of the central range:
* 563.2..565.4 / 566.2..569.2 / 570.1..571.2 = -0.05 mag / 31.9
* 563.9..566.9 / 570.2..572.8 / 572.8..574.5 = 0.04 mag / 33.4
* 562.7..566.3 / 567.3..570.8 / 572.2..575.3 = 0.01 mag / 33.3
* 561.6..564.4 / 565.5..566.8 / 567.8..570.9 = 0.02 mag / 32.6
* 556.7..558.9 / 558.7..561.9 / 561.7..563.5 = 0.02 mag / 32.5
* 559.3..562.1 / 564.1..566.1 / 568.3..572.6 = -0.01 mag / 32.3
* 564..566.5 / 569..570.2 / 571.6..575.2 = 0.01 mag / 33.1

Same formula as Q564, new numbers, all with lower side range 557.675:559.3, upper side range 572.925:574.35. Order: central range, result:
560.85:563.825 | -0.02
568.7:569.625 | 0.00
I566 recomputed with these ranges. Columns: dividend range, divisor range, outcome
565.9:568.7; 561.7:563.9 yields 1.01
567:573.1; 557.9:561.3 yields 1.03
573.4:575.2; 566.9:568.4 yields 1.02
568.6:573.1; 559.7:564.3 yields 1.01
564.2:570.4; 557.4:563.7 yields 1.02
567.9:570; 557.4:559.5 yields 1.04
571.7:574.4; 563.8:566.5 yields 1.04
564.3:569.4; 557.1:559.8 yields 1.03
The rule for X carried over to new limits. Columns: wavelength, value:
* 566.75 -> 30.7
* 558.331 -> 32.8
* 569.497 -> 33.4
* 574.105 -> 30.7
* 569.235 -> 31.5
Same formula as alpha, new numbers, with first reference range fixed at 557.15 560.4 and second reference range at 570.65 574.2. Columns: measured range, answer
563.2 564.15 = -0.01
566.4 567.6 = -0.02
